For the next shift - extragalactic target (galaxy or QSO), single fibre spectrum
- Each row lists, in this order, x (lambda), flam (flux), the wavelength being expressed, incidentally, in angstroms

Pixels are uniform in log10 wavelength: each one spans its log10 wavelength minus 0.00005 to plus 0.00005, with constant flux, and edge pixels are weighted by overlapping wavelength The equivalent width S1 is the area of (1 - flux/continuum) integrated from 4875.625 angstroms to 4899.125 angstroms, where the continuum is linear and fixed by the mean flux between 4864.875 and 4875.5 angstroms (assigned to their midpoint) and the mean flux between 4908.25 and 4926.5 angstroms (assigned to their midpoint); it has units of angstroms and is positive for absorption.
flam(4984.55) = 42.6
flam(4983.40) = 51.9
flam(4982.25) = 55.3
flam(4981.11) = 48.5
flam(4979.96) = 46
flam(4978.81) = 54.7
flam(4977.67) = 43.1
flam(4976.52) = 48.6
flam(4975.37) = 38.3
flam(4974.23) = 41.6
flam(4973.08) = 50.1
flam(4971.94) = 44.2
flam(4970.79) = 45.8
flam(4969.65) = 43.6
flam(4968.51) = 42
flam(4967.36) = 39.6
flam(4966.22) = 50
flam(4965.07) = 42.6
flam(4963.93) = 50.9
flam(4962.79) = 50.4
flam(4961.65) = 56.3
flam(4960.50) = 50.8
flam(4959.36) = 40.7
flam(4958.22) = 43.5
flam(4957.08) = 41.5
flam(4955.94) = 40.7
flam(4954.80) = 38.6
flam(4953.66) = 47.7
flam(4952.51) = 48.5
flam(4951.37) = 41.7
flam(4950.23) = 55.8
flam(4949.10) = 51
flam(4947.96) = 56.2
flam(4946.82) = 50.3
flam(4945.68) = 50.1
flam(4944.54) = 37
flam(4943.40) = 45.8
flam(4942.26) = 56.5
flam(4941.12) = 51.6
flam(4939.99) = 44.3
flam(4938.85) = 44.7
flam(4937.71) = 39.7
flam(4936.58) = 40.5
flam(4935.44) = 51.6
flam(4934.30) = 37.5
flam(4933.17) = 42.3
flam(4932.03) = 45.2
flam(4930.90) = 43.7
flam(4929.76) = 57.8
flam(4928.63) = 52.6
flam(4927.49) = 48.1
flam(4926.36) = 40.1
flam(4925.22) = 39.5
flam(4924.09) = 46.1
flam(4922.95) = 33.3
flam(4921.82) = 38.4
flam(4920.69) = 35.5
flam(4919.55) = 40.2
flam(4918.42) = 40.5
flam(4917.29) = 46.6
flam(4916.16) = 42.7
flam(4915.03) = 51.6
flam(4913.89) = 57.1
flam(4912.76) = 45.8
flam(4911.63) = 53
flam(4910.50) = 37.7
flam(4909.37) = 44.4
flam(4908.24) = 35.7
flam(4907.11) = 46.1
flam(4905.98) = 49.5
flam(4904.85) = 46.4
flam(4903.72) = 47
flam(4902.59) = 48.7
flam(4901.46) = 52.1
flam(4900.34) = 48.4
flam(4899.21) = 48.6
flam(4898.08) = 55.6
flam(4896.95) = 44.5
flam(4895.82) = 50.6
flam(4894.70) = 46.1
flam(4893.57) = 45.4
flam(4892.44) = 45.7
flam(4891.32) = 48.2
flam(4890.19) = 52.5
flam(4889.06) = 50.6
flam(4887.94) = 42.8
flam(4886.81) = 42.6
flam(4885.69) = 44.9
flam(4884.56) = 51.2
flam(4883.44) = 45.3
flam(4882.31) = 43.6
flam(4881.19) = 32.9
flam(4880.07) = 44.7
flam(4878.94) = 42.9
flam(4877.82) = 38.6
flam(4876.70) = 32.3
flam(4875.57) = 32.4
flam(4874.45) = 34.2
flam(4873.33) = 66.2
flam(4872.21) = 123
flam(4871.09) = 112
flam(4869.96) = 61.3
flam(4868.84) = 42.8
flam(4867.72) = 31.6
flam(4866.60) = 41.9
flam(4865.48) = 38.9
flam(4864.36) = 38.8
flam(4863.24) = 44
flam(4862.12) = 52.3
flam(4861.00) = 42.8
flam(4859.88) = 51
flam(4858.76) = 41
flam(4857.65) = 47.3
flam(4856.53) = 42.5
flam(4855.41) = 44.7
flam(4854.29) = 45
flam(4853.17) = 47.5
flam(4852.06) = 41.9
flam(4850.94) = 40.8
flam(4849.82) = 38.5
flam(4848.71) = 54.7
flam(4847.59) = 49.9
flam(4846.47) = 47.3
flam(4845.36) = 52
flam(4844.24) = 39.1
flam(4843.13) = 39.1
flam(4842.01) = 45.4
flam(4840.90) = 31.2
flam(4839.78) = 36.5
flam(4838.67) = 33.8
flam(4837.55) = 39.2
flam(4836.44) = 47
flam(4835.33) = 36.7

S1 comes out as 3.8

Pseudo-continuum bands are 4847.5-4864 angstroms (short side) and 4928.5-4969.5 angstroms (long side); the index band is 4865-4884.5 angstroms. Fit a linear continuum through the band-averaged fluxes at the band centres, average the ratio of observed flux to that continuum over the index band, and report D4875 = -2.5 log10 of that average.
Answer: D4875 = -0.12 mag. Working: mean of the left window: 45.4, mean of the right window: 46.6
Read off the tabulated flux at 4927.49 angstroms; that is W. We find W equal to 48.1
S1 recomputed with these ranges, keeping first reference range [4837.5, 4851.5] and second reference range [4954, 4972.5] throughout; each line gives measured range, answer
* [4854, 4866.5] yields -0.5 angstroms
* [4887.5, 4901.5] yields -1.6 angstroms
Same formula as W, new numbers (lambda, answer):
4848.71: 54.7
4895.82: 50.6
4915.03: 51.6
